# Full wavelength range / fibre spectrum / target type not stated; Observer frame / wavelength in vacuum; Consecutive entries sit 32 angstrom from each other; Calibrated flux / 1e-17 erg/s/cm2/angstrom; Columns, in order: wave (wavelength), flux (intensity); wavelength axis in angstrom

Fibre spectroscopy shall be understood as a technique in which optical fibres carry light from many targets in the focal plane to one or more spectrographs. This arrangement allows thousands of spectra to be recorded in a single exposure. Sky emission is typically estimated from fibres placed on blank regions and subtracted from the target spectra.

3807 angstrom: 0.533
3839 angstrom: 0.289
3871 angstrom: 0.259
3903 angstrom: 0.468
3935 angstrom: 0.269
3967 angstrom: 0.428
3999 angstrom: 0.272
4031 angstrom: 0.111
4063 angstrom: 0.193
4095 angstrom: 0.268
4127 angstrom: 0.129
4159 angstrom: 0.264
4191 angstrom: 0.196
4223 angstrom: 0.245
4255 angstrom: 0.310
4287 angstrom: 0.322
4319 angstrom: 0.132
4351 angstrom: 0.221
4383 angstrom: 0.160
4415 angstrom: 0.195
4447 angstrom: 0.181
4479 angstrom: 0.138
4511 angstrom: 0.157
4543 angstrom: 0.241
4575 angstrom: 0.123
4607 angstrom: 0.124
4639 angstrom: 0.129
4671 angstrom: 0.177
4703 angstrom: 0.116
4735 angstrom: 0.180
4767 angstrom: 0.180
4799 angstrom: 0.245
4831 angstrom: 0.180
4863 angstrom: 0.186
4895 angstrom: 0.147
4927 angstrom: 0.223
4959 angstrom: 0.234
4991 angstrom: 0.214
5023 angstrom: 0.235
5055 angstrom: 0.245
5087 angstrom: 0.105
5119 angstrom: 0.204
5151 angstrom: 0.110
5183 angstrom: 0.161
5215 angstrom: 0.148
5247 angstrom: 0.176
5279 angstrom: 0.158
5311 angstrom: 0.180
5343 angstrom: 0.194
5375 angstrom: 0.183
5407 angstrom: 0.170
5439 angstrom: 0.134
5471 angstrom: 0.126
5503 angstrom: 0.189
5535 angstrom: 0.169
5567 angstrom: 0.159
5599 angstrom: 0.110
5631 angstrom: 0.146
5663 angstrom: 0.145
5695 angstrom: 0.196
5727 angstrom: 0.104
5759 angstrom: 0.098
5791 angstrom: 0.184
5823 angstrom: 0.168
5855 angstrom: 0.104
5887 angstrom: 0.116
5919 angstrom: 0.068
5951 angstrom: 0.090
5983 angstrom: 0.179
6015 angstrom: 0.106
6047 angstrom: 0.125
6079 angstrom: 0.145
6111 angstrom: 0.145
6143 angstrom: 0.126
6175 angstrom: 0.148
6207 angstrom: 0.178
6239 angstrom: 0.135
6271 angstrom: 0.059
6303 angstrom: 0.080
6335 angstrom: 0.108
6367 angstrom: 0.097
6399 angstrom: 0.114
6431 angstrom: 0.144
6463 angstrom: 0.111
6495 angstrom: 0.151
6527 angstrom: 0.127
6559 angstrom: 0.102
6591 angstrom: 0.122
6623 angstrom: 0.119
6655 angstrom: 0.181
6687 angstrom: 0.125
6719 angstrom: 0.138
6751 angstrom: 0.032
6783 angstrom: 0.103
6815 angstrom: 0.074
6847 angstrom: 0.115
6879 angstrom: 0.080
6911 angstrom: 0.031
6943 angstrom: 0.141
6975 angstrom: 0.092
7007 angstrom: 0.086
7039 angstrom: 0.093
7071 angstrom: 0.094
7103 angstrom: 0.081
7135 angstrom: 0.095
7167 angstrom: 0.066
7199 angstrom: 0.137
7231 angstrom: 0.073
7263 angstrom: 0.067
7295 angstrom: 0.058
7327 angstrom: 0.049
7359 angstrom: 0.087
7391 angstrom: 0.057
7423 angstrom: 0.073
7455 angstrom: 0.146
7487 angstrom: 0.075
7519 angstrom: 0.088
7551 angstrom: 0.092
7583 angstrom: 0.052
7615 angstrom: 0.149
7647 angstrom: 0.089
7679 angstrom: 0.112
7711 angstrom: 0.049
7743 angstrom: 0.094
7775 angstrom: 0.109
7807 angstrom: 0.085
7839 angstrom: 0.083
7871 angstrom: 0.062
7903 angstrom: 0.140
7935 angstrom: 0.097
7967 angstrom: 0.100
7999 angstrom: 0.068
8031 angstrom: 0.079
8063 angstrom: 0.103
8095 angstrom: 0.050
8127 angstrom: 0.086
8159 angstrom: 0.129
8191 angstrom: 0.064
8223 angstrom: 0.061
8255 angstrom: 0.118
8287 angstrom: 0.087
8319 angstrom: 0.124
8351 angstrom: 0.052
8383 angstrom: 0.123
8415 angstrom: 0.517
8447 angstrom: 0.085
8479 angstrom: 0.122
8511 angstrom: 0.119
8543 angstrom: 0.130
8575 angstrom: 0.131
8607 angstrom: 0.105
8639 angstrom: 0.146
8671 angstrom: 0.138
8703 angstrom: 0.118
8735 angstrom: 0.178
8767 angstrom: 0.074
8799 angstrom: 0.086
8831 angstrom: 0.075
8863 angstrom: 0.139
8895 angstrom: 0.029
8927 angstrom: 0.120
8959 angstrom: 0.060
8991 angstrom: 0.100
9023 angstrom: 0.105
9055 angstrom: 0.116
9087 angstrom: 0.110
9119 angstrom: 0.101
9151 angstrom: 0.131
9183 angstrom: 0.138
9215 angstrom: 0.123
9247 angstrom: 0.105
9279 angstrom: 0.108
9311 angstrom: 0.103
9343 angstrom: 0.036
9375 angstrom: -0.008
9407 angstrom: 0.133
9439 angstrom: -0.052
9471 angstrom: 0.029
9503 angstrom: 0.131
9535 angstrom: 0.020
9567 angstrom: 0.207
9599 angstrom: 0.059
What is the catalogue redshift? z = 1.26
